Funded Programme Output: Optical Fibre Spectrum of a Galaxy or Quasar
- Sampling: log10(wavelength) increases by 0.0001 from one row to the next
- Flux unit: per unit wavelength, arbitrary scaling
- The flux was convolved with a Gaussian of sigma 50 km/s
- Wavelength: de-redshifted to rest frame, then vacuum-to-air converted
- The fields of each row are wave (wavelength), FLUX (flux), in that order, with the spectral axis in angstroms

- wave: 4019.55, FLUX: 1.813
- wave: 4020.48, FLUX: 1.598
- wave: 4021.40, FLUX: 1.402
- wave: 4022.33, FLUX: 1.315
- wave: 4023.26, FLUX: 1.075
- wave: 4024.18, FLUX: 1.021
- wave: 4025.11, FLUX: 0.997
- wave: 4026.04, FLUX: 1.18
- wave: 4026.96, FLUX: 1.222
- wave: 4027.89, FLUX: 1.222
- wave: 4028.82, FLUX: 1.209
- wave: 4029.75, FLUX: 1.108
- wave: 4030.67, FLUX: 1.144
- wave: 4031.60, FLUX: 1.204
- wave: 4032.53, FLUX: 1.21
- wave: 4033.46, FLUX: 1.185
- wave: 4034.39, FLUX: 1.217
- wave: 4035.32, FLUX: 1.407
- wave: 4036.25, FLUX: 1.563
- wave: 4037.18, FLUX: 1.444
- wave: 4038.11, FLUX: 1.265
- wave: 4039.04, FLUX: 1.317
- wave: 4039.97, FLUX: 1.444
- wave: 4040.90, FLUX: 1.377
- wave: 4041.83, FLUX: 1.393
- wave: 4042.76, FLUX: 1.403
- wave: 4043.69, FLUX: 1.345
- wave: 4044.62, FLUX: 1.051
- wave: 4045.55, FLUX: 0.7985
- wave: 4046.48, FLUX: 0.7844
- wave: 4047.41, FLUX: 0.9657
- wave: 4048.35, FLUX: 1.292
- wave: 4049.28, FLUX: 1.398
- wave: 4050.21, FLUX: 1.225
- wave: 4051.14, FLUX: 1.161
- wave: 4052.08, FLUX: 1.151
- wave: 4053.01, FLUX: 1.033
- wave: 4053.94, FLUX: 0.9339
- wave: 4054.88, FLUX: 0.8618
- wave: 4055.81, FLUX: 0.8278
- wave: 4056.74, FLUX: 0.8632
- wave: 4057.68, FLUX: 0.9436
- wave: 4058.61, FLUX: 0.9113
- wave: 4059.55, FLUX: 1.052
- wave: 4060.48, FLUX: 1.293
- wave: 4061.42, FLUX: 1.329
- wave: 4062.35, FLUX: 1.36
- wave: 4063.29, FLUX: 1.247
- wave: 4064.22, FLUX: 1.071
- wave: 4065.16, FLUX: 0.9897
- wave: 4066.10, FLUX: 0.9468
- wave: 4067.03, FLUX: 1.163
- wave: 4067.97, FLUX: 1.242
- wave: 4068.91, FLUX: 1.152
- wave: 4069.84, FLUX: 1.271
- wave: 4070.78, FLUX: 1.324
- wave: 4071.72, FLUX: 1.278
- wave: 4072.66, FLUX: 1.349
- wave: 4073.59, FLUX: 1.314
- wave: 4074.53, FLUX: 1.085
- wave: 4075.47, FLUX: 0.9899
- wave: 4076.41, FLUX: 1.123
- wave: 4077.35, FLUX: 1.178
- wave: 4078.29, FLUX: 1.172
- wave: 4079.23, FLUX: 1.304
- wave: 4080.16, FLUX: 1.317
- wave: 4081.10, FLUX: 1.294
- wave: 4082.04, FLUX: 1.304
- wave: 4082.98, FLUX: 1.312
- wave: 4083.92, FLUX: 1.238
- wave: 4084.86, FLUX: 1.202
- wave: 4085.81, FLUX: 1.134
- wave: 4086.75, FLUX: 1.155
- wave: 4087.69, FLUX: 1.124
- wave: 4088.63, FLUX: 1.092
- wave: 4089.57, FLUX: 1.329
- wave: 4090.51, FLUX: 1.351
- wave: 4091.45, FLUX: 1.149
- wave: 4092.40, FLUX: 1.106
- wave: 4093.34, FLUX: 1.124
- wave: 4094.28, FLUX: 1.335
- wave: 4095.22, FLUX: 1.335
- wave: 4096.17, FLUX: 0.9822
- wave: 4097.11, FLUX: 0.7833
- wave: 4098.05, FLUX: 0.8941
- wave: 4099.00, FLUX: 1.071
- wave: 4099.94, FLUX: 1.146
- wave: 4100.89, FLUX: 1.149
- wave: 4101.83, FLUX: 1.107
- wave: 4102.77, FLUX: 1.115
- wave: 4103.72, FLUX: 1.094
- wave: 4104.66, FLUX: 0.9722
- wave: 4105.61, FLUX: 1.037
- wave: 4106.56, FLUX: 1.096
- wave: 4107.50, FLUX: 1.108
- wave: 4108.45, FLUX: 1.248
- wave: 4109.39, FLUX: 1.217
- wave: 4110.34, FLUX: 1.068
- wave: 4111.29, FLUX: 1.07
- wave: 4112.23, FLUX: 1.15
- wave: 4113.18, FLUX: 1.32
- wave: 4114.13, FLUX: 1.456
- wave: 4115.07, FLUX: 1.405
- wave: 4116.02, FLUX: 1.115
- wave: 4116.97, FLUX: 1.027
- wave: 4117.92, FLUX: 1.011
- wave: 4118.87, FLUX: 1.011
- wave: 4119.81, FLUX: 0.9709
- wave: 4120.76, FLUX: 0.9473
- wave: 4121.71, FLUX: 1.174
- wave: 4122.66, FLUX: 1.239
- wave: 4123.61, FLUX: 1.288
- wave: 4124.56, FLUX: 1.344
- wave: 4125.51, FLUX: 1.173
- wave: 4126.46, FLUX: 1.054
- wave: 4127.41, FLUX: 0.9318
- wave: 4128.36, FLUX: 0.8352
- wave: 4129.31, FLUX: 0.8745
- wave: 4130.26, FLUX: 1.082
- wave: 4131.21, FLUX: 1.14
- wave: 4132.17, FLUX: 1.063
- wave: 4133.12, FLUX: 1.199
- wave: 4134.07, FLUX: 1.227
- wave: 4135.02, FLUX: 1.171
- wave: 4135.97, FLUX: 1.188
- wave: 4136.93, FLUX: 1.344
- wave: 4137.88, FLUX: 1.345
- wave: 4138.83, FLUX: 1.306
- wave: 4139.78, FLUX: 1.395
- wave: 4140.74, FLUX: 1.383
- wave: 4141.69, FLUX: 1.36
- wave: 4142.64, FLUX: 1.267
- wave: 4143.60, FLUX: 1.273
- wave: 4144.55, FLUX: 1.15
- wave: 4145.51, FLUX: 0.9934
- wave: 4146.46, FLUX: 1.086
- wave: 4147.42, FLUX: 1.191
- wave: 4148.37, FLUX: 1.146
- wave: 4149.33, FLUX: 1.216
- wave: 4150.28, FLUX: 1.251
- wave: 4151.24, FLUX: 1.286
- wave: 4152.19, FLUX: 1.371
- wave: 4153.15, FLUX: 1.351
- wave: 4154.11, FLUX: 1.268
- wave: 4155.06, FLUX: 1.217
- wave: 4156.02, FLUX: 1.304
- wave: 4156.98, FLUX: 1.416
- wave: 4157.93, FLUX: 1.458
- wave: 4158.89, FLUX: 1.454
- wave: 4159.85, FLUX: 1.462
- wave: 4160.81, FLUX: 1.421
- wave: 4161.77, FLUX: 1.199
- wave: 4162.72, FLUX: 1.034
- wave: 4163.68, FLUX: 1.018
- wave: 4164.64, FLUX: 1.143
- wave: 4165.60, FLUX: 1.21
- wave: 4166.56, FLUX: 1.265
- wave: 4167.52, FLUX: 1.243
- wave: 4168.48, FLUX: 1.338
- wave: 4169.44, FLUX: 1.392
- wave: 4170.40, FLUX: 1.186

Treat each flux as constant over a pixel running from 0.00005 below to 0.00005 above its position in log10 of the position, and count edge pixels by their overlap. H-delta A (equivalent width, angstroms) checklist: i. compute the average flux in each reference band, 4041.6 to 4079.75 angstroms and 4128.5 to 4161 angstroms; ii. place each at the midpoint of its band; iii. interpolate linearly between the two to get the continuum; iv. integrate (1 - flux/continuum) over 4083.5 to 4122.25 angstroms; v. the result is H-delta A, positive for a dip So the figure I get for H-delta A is 1.9 angstroms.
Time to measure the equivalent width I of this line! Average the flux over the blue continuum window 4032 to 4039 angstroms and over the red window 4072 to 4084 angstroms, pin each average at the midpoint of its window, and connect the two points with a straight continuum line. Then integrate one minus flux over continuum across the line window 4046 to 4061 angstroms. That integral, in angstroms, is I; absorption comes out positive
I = 2.81 angstroms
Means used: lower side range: 1.32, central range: 1.04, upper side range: 1.23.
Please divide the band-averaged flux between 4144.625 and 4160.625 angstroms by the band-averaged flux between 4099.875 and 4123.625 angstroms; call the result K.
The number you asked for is 1.1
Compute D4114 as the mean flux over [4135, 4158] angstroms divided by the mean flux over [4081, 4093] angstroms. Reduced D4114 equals 1.0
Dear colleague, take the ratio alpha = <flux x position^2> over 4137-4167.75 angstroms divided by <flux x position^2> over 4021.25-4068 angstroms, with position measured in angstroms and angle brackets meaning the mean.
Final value 1.1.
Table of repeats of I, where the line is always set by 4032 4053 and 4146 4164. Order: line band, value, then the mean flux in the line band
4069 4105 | 2.3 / 1.17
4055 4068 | 1.8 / 1.08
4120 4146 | 1.9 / 1.17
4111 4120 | 0.7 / 1.16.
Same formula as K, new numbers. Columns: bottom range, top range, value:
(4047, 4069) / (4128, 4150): 1.08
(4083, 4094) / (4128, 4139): 0.96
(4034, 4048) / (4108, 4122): 0.92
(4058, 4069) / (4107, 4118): 1.04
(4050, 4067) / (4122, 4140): 1.09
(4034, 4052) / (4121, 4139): 0.92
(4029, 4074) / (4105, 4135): 0.95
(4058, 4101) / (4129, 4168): 1.06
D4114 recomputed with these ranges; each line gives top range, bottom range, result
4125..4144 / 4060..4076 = 0.98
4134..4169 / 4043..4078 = 1.13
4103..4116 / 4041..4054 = 1.02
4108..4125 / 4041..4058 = 1.08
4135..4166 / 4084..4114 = 1.11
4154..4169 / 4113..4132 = 1.15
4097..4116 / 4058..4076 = 0.96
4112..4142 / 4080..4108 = 1.02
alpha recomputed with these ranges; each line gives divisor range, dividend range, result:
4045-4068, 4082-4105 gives 1.09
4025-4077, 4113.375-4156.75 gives 1.06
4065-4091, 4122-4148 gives 1.01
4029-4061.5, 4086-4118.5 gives 1.00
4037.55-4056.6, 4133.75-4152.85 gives 1.14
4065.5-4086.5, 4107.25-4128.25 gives 0.97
